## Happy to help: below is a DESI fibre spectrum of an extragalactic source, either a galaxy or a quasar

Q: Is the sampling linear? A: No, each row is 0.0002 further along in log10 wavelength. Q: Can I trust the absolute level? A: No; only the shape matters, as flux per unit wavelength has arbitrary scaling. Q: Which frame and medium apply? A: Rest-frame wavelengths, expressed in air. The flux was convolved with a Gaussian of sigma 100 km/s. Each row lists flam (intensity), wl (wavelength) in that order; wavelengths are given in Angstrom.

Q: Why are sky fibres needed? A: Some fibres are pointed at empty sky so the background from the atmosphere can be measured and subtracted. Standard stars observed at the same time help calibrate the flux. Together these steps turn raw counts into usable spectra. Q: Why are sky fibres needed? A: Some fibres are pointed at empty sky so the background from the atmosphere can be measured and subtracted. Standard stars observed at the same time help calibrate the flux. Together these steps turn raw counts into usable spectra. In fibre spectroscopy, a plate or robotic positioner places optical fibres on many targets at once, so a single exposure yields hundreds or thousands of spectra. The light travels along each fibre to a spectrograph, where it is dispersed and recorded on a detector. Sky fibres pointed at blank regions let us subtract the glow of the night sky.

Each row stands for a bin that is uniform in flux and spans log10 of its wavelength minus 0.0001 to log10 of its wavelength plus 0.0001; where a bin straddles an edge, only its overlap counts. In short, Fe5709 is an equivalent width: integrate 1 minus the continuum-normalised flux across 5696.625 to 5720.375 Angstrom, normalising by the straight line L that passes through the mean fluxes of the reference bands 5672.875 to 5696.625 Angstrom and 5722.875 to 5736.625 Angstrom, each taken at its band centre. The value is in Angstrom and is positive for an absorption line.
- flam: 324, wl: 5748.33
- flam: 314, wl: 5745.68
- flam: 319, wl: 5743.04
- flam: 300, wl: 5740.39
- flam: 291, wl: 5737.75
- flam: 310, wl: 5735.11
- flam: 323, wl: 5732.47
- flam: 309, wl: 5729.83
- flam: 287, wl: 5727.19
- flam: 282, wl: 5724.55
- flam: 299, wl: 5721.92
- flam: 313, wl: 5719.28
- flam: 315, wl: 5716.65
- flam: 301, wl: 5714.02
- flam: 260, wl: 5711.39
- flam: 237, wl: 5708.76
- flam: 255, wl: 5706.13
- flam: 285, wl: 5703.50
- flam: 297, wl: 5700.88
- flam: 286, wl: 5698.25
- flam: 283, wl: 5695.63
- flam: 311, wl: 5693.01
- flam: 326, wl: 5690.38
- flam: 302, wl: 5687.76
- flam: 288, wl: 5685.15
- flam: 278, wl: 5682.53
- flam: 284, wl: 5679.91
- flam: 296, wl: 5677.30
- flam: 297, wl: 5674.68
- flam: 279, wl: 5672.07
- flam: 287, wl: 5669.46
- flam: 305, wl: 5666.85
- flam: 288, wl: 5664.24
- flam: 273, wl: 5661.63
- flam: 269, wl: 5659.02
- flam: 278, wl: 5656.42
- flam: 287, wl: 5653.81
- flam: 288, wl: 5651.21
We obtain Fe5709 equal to 1.3 Angstrom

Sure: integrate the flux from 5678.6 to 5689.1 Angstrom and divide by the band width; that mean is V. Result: 288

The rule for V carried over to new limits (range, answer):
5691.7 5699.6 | 293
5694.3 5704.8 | 288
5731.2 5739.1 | 308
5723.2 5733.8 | 300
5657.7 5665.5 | 277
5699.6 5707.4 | 279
